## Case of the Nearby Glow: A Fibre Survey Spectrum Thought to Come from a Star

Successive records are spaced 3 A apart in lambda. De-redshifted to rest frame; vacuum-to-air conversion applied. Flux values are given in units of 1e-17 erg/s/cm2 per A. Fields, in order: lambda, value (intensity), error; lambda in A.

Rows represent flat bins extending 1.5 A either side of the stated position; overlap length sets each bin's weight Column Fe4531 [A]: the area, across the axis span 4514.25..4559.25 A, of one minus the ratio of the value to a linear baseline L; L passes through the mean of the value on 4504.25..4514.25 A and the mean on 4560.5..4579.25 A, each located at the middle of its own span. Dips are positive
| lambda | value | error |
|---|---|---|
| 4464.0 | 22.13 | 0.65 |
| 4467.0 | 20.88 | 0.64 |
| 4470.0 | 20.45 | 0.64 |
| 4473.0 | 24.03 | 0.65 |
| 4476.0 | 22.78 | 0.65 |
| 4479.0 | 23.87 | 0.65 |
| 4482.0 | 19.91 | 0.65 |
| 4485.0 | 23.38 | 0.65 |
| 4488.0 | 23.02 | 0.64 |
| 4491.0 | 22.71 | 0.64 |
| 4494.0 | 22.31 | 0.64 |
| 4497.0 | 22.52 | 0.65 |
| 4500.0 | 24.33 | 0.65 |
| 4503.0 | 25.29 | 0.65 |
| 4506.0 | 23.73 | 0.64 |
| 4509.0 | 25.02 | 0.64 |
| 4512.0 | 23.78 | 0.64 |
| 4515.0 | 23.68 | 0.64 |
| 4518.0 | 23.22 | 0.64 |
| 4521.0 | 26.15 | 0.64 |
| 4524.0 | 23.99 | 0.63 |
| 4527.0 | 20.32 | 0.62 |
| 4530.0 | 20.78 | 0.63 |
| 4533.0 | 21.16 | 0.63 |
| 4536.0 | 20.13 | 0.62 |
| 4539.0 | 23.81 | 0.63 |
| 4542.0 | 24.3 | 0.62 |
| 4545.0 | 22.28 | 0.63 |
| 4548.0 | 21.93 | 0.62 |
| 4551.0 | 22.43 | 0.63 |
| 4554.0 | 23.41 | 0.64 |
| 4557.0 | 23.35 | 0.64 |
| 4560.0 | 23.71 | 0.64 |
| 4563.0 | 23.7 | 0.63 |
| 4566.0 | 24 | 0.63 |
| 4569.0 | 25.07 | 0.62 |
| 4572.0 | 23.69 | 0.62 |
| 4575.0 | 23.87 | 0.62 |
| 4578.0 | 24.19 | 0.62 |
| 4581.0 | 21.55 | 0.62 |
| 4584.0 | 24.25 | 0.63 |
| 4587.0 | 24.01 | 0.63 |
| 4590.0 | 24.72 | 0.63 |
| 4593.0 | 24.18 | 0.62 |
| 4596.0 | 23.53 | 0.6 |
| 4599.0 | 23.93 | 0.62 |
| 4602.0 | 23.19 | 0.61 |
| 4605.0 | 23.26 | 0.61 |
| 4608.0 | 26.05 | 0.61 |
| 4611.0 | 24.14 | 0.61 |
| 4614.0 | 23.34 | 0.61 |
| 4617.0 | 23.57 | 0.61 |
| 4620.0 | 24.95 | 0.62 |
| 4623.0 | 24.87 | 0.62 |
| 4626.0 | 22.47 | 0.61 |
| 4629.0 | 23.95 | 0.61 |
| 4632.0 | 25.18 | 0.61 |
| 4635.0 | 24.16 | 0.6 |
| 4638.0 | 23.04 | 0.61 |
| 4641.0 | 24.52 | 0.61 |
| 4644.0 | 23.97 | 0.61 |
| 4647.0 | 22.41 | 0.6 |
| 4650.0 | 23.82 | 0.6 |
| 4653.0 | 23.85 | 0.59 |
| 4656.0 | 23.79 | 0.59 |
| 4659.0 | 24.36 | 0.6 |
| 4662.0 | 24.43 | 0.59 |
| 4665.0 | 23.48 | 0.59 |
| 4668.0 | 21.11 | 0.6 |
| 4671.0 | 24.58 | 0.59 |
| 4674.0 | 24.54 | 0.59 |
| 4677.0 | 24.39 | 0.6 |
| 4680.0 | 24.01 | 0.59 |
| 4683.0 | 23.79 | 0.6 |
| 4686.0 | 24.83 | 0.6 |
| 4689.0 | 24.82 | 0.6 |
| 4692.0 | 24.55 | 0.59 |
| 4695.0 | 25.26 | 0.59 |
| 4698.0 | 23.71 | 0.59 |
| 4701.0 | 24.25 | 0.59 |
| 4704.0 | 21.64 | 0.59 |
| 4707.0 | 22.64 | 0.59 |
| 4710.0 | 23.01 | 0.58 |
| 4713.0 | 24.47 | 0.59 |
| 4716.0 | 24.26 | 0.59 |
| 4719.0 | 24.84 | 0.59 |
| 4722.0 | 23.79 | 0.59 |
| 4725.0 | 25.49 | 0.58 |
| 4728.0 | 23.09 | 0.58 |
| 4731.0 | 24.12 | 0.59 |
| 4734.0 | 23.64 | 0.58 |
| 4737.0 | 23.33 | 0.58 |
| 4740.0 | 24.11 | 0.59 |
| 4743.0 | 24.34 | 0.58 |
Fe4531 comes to 2.6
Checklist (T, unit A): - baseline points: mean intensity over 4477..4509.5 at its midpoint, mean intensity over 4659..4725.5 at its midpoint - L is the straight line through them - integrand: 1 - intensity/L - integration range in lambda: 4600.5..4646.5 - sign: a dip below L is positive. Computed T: -0.6 A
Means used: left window 23.2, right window 24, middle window 24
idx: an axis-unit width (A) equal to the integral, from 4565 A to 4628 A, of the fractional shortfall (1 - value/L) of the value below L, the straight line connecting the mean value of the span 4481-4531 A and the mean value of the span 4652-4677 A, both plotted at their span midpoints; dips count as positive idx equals -1.02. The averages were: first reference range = 23.2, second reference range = 23.8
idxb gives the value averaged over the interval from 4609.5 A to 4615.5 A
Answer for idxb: 23.7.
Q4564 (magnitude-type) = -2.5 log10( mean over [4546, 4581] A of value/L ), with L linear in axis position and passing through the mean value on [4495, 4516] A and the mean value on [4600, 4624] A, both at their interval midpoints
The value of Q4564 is 0.03 mag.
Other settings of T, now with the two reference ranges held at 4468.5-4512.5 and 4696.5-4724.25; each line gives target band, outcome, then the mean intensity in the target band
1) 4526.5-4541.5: 1.1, 21.5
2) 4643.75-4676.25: -0.2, 23.7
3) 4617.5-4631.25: -0.4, 24.1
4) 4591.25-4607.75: -0.3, 23.8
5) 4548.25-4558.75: 0.2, 22.9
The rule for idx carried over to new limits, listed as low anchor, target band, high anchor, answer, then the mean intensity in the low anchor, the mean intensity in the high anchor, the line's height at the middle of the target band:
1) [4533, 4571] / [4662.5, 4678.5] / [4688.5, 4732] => 0.1 A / 23.1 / 24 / 23.8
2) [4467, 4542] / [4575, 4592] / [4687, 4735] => -0.3 A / 22.9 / 24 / 23.3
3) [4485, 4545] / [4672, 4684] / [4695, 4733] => -0.3 A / 23.2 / 23.8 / 23.7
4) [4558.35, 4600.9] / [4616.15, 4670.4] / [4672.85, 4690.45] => 0.9 A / 23.9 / 24.4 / 24.2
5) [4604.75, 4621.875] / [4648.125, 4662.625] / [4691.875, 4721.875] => 0.1 A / 24.3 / 23.8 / 24.1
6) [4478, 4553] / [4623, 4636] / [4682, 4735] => -0.3 A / 23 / 24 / 23.6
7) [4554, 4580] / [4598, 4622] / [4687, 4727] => -0.1 A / 23.9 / 24.1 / 23.9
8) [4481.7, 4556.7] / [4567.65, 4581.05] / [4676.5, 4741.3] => -0.3 A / 23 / 24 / 23.3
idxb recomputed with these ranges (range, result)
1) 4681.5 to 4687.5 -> 24.3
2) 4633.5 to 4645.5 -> 23.9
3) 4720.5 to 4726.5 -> 24.6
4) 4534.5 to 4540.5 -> 22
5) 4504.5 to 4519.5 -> 23.9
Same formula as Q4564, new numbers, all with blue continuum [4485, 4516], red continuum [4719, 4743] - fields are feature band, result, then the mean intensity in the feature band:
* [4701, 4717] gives 0.03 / 23.3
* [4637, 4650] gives 0.02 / 23.5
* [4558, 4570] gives -0.01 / 24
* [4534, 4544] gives 0.05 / 22.6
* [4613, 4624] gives -0.02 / 24.2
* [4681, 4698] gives -0.03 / 24.5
